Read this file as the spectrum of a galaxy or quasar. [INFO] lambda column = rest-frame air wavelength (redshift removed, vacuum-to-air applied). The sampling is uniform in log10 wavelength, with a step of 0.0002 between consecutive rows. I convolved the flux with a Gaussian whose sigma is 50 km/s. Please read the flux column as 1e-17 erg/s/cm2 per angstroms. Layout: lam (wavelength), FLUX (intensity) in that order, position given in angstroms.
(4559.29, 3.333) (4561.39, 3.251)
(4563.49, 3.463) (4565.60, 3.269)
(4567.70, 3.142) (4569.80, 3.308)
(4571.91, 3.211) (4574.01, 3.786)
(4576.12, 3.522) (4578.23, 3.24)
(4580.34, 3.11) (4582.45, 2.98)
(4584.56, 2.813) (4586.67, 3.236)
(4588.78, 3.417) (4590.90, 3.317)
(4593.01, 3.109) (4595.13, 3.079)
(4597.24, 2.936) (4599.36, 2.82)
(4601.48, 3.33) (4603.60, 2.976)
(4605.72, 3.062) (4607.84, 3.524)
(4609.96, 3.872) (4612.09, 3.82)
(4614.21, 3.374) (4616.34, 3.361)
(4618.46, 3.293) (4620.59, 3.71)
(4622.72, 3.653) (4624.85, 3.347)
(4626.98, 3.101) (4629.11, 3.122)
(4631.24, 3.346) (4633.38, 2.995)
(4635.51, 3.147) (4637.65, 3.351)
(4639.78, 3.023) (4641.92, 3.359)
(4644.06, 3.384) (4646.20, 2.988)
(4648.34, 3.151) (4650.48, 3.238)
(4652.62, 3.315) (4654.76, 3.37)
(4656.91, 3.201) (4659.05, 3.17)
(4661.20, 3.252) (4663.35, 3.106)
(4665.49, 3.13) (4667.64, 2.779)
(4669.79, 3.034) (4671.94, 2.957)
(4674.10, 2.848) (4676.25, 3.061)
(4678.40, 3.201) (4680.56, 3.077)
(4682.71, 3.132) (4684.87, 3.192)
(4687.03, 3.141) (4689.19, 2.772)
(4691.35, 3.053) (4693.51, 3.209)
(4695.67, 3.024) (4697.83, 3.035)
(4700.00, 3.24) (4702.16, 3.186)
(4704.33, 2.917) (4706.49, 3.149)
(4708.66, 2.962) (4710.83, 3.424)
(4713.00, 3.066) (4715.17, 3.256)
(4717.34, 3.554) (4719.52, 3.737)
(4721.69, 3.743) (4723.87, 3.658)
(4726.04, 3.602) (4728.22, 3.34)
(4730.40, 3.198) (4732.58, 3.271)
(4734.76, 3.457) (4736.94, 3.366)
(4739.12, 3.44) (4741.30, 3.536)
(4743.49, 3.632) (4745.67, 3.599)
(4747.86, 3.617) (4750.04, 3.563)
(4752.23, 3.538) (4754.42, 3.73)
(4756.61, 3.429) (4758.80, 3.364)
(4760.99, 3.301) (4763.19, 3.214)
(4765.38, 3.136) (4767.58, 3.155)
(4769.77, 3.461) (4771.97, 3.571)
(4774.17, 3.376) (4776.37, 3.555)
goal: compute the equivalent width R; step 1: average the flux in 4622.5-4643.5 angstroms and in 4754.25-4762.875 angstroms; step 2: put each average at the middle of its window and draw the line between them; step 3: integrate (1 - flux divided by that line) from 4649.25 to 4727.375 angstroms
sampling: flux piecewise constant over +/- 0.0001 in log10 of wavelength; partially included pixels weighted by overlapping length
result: 2.8 angstroms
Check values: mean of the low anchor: 3.23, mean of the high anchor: 3.4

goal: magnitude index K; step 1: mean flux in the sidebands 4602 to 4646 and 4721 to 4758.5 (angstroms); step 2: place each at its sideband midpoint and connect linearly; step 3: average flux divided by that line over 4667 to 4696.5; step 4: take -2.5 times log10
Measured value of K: 0.13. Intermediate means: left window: 3.33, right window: 3.51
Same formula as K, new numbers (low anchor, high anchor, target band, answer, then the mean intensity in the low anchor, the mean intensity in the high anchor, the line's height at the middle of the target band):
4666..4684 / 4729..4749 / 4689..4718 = 0.026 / 3.02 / 3.46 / 3.21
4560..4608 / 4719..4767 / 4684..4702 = 0.101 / 3.21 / 3.47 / 3.39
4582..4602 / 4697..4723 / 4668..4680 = 0.076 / 3.1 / 3.28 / 3.22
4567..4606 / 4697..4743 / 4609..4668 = -0.015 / 3.18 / 3.35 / 3.24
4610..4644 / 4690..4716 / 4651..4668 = 0.023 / 3.35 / 3.12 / 3.25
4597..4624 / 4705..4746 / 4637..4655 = 0.050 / 3.38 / 3.41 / 3.39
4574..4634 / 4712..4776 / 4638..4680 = 0.069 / 3.28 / 3.45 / 3.34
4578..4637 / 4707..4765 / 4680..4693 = 0.102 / 3.25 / 3.44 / 3.37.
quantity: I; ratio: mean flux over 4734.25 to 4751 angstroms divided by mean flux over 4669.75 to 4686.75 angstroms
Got 1.2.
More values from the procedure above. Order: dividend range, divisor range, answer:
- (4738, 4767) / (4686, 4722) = 1.08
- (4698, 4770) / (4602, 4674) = 1.04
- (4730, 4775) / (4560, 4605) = 1.07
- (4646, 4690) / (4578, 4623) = 0.95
